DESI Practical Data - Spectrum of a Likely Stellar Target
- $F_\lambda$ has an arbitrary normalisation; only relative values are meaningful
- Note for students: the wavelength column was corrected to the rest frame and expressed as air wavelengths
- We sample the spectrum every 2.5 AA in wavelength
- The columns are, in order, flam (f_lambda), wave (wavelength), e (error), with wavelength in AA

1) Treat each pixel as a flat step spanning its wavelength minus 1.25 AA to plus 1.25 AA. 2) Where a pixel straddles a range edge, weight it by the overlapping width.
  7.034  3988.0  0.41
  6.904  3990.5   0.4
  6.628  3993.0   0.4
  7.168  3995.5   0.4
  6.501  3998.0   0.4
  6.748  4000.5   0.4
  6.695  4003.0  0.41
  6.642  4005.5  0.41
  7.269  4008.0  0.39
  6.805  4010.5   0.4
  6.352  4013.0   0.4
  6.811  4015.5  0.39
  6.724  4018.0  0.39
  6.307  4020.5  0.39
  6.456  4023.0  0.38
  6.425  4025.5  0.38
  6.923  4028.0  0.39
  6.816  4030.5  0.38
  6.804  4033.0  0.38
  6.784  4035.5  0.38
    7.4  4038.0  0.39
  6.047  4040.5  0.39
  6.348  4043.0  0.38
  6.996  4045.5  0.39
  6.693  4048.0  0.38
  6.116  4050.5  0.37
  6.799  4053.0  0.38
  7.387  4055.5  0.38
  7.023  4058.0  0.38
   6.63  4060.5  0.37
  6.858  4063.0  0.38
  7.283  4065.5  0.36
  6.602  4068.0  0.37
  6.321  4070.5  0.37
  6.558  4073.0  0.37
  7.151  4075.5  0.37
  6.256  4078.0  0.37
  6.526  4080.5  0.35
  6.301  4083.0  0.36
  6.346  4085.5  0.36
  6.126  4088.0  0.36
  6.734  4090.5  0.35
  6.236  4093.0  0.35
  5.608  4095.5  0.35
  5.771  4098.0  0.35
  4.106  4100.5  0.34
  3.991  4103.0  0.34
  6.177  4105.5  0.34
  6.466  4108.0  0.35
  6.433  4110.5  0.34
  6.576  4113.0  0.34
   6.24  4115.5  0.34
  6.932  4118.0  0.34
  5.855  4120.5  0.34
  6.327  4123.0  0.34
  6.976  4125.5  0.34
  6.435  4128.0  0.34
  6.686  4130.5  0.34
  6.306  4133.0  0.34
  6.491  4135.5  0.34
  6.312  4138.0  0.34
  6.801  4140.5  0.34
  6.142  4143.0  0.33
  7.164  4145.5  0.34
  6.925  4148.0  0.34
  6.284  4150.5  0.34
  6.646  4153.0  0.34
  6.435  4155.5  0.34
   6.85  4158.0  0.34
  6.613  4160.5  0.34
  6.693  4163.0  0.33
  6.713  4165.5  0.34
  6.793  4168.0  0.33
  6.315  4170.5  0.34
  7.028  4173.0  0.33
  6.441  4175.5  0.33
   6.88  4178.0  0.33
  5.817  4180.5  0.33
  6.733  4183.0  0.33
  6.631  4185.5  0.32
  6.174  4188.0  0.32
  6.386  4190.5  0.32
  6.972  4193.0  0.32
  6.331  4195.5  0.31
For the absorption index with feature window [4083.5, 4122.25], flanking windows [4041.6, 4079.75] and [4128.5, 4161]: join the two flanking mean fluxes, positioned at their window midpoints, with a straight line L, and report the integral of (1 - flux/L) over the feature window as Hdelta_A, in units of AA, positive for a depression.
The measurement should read 3.91 AA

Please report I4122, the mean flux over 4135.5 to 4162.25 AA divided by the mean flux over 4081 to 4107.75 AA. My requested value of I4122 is 1.1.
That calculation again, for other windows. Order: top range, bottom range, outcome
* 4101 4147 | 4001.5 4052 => 0.95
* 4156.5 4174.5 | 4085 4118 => 1.13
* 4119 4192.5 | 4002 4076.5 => 0.97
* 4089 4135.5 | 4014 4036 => 0.92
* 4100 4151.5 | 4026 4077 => 0.93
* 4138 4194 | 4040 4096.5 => 1.00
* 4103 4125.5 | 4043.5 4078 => 0.93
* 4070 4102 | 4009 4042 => 0.92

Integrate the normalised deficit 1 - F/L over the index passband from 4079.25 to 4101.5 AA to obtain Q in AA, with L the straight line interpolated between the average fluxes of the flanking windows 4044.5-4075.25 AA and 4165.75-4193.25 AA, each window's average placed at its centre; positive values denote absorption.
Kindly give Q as 2.4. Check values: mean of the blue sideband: 6.78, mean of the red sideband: 6.55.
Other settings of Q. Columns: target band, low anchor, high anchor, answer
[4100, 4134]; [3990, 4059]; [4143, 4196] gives 2.6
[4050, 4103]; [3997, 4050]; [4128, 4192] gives 2.2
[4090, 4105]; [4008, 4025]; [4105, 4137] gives 2.6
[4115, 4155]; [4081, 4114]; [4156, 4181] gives -1.5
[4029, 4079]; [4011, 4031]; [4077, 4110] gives -3.7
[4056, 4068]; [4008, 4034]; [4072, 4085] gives -0.7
